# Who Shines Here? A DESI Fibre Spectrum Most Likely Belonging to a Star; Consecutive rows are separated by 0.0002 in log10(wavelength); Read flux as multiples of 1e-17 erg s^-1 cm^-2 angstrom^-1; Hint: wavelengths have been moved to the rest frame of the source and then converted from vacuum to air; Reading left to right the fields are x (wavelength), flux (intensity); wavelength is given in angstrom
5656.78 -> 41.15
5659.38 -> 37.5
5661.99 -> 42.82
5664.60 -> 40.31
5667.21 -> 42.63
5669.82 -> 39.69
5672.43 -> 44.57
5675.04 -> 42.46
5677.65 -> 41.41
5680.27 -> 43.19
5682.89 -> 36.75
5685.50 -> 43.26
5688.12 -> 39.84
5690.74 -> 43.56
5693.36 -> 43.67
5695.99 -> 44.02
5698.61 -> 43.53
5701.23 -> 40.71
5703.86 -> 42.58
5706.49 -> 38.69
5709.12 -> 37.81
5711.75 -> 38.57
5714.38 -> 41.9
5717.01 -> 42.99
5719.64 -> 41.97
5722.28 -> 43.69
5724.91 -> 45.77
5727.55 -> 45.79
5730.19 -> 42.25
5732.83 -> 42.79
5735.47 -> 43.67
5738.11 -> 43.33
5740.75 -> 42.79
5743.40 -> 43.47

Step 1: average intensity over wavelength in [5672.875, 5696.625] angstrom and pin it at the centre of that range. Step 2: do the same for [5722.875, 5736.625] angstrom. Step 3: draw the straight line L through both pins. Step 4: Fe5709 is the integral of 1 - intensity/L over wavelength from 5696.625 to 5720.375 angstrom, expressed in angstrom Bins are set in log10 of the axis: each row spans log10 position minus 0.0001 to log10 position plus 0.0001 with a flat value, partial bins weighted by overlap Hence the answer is 1.1 angstrom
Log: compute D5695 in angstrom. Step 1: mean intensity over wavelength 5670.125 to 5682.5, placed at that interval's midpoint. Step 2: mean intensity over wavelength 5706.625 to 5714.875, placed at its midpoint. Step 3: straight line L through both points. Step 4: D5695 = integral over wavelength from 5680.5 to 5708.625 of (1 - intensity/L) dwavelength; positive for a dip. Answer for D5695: -0.8 angstrom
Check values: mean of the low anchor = 42.2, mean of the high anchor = 39.1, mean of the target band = 41.6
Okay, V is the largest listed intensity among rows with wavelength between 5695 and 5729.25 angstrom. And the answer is 45.79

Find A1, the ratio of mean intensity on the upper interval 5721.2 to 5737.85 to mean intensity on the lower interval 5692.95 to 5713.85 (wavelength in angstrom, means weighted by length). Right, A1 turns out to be 1.07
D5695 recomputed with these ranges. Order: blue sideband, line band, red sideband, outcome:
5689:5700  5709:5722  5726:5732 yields 0.8 angstrom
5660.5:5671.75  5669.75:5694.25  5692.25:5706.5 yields 0.0 angstrom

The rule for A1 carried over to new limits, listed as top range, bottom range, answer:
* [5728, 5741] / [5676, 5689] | 1.05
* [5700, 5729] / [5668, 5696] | 1.00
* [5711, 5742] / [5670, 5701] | 1.02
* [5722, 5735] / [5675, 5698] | 1.05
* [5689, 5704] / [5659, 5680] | 1.03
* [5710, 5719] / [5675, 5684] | 1.01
